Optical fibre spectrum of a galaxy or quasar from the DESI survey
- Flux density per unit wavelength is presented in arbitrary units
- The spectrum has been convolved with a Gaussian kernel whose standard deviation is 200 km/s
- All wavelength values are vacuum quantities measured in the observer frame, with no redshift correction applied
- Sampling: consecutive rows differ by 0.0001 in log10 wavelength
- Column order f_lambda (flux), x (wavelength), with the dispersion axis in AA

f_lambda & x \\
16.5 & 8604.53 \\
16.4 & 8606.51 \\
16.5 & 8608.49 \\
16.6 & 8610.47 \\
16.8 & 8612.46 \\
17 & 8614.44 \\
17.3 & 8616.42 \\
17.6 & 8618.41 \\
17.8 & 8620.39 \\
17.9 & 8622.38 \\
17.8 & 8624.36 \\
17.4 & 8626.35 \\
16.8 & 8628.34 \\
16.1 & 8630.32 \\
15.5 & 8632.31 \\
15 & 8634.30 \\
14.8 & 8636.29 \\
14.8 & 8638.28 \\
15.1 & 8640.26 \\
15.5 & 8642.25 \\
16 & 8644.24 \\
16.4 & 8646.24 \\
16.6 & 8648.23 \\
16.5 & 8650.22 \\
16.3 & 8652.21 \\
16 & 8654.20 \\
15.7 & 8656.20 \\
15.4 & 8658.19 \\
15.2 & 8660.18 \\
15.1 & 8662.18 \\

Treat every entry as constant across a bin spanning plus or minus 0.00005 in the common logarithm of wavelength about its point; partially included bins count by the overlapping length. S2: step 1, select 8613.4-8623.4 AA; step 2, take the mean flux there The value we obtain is 17.5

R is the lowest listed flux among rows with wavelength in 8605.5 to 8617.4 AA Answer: 16.4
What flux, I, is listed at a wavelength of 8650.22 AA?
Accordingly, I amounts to 16.5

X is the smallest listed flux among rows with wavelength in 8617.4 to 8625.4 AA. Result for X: 17.6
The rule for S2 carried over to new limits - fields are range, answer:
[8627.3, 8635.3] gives 15.9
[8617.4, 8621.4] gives 17.7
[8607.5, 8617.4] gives 16.8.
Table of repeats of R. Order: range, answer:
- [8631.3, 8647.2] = 14.8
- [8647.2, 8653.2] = 16.3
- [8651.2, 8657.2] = 15.7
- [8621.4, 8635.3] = 15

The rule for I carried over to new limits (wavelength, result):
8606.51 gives 16.4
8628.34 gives 16.8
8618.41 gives 17.6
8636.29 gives 14.8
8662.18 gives 15.1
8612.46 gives 16.8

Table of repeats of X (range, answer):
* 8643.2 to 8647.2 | 16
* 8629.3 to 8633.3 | 15.5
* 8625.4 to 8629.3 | 16.8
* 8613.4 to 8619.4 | 17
